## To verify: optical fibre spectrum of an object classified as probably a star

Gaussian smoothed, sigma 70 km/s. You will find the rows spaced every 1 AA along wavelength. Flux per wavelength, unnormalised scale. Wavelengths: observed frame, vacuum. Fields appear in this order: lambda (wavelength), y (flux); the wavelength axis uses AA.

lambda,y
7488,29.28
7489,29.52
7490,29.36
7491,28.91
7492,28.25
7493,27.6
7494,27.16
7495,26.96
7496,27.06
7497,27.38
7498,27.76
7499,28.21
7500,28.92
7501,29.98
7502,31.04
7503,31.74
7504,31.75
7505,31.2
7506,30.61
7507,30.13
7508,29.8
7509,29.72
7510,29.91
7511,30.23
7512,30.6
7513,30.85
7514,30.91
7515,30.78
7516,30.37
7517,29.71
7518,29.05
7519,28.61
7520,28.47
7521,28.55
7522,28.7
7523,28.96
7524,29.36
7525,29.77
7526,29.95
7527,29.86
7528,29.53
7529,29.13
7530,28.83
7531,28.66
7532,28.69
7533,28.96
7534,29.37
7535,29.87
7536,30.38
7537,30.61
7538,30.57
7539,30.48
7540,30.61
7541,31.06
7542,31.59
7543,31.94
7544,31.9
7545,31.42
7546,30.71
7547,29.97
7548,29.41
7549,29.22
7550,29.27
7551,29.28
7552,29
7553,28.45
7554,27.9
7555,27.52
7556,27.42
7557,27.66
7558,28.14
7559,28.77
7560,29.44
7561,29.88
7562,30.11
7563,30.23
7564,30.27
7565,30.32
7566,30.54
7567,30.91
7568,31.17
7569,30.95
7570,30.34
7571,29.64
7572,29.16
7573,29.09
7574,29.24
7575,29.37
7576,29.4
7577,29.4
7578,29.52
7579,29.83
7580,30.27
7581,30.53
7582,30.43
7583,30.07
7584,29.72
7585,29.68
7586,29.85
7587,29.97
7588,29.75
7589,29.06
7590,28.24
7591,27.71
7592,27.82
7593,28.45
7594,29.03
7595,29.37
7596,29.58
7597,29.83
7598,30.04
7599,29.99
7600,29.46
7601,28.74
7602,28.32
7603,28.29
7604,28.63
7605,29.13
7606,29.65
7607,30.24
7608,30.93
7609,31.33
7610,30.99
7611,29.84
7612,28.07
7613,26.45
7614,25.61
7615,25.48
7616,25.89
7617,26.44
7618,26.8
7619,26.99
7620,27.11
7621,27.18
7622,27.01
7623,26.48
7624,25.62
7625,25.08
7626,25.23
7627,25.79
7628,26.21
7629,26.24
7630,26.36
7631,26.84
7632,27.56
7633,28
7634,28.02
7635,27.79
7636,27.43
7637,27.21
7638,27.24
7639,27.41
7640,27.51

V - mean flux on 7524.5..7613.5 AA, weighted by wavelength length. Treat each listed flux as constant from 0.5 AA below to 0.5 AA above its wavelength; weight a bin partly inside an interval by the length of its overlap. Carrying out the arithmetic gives 29.6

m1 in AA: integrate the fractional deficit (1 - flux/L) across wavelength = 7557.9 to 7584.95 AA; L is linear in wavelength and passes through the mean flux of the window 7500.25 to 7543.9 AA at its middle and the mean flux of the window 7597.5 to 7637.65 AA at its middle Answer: -1.01 AA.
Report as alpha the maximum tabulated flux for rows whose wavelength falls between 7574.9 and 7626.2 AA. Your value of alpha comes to 31.33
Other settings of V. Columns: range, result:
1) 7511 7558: 29.6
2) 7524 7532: 29.3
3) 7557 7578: 29.8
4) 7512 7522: 29.7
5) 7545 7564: 29.1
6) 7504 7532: 29.7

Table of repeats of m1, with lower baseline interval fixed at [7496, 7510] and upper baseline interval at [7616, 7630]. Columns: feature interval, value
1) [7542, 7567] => -1.17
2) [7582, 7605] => -1.72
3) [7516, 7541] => -0.40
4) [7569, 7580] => -0.75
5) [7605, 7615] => -0.88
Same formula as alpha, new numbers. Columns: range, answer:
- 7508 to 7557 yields 31.94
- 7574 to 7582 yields 30.53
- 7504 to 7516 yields 31.75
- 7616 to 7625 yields 27.18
